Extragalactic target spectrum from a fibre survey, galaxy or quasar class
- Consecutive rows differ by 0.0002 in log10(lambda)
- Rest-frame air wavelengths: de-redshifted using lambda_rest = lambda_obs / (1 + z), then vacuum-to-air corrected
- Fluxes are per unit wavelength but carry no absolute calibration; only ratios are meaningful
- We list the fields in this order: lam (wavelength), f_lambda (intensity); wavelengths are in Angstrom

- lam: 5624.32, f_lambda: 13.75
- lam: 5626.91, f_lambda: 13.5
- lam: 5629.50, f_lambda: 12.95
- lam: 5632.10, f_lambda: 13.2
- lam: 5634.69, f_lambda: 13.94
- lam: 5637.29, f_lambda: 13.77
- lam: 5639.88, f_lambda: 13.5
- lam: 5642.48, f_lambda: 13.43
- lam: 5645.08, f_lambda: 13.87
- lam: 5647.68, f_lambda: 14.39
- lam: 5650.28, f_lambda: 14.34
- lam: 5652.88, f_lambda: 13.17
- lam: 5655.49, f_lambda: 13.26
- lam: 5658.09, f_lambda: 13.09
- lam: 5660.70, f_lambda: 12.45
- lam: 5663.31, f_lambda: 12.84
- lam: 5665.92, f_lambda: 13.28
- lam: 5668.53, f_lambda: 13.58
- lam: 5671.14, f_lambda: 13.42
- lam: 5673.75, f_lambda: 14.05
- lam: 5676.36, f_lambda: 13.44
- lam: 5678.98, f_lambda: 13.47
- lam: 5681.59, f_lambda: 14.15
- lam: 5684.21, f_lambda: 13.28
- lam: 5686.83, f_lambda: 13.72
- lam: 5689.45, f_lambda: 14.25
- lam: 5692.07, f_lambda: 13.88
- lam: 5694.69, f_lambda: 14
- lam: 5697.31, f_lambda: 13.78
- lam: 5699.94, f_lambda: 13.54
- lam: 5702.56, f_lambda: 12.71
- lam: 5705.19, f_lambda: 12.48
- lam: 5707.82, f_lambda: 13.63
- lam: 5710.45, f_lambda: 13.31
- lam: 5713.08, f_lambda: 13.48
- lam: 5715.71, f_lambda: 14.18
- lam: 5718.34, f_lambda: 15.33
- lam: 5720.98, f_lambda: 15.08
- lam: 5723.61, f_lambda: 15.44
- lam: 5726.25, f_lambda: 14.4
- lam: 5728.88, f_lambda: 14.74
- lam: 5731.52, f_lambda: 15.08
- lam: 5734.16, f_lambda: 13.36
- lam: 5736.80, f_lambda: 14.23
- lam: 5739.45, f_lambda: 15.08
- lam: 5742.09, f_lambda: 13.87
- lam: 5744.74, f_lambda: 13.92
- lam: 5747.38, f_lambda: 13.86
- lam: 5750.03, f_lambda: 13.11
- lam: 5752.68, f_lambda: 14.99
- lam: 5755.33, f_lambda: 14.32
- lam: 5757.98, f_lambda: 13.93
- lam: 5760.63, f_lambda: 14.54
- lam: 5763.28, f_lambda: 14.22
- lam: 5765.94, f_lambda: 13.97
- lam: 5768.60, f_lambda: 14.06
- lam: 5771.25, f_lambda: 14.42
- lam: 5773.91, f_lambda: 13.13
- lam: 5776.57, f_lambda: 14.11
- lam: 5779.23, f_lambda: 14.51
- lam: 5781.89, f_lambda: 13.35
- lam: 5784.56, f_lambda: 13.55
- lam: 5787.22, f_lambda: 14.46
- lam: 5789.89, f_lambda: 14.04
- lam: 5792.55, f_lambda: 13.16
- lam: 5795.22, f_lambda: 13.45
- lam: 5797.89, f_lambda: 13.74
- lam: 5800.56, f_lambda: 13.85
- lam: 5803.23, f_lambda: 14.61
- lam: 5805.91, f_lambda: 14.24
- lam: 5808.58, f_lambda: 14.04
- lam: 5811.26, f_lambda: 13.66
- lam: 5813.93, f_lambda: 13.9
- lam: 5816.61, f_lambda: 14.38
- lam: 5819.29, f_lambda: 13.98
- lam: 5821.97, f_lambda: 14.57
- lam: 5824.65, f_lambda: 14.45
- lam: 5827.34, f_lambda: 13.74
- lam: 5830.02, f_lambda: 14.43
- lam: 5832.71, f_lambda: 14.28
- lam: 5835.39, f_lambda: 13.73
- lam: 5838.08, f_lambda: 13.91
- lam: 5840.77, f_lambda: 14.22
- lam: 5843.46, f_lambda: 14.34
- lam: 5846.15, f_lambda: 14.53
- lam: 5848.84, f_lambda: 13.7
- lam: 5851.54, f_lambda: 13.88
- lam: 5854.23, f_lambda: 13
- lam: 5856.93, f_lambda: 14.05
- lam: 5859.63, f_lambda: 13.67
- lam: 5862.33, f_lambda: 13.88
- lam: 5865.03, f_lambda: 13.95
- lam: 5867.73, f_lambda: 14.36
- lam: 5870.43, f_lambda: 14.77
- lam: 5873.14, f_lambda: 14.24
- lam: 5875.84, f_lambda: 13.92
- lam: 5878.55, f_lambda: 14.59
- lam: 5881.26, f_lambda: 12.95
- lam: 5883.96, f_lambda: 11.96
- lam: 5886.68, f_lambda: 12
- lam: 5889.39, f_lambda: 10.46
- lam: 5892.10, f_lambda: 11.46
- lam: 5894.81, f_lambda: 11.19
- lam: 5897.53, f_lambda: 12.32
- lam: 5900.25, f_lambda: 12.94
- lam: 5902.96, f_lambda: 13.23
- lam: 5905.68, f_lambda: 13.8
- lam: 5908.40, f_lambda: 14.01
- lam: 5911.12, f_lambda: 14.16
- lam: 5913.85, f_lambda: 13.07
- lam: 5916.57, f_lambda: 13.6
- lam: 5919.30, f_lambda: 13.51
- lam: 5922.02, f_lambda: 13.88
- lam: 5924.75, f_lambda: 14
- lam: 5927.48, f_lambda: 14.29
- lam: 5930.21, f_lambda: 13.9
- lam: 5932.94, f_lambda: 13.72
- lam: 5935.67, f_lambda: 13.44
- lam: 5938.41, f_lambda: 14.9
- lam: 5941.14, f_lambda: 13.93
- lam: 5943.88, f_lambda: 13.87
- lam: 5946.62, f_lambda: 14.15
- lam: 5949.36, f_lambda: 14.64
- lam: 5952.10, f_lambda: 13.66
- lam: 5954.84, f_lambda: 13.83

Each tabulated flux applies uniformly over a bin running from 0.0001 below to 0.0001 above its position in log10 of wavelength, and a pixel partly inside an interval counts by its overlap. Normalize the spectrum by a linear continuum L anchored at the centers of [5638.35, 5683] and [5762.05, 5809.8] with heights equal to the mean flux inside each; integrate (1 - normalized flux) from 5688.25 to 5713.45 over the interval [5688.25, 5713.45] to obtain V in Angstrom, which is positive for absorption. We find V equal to 0.3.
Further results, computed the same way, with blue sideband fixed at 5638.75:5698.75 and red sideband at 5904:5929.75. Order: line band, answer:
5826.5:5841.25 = -0.3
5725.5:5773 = -1.9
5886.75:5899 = 2.1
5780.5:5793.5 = 0.0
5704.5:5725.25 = -0.8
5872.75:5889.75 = 1.0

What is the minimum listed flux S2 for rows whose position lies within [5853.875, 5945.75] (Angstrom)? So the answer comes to 10.46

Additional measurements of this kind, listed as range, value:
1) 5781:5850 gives 13.16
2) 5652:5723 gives 12.45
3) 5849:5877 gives 13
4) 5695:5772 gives 12.48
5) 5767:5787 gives 13.13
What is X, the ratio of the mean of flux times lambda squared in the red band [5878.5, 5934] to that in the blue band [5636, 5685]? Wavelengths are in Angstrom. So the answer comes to 1.05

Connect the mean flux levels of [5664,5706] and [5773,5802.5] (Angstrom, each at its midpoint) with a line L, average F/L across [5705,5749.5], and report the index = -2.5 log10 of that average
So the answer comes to -0.044 mag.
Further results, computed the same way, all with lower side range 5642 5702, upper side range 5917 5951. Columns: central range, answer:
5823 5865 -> -0.01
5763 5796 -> -0.01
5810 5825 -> -0.03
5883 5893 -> 0.21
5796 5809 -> -0.02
